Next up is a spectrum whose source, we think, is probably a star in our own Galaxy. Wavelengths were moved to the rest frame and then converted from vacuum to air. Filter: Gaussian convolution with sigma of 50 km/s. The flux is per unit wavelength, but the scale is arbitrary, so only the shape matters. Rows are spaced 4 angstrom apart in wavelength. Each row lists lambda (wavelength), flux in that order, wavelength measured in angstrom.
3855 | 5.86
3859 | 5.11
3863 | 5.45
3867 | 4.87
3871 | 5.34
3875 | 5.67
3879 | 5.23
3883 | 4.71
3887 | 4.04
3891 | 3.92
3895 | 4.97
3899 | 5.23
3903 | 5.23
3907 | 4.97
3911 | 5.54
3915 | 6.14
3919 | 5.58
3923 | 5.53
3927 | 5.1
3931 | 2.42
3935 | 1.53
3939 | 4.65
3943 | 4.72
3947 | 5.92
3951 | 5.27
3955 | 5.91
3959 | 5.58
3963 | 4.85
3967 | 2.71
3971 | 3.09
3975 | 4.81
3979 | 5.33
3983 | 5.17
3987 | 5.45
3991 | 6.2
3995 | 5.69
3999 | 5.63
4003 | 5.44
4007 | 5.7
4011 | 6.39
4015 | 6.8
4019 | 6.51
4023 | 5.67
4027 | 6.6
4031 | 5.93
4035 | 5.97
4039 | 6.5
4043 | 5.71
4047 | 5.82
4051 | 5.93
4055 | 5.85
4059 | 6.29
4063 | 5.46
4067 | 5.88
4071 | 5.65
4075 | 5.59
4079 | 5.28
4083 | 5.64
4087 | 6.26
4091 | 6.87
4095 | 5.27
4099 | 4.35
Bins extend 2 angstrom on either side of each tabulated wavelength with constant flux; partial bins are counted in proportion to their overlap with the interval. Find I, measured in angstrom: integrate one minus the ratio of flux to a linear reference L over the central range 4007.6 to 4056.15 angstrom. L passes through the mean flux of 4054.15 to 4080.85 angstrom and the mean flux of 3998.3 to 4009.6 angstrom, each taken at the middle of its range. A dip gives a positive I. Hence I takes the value -4.0 angstrom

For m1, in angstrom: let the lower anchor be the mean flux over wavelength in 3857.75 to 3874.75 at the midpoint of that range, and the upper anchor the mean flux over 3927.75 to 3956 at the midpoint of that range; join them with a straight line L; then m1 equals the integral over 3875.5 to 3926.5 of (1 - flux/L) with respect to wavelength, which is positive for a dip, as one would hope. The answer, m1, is -3.2 angstrom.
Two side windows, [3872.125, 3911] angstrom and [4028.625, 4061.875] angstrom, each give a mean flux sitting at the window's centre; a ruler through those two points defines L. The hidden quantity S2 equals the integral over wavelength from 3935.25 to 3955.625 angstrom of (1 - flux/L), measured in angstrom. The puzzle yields 1.5 angstrom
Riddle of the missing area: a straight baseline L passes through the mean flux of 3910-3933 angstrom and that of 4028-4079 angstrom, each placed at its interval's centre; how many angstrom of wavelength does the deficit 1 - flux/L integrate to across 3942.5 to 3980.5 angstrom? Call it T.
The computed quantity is 3.3 angstrom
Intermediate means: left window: 5.03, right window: 5.87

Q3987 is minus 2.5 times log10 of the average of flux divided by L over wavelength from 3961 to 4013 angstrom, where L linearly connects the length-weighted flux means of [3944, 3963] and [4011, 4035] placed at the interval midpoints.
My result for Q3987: 0.158 mag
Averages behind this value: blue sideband 5.53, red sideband 6.28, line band 5.11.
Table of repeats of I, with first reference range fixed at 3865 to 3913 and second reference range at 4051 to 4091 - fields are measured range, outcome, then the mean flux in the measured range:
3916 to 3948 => 4.56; 4.44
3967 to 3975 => 2.89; 3.42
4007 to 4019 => -1.88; 6.43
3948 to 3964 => -0.54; 5.47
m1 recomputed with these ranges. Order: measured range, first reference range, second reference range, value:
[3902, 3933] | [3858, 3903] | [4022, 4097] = 0.6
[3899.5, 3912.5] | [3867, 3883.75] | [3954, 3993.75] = -0.3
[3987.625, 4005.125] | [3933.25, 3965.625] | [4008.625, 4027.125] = 0.4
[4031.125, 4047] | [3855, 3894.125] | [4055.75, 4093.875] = -0.9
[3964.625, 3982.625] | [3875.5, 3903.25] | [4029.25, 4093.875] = 4.1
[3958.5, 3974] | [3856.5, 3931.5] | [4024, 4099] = 4.1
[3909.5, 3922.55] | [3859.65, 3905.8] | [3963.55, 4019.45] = -1.7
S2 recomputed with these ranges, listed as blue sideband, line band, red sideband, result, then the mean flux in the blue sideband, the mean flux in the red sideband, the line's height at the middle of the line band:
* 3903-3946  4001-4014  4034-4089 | -1.3 angstrom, 4.68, 5.84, 5.38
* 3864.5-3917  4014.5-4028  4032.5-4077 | -1.5 angstrom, 5.07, 5.88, 5.71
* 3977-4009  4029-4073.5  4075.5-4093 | -0.6 angstrom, 5.58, 5.98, 5.83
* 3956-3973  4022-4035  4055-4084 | -2.5 angstrom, 4.17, 5.7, 5.1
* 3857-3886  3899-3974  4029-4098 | 9.2 angstrom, 5.16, 5.85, 5.39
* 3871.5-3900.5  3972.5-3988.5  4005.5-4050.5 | 1.7 angstrom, 4.84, 6.14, 5.71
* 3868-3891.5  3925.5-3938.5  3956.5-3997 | 4.7 angstrom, 4.88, 4.9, 4.89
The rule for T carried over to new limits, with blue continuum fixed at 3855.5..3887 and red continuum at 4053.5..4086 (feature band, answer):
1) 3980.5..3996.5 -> -0.4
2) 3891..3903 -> 0.7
